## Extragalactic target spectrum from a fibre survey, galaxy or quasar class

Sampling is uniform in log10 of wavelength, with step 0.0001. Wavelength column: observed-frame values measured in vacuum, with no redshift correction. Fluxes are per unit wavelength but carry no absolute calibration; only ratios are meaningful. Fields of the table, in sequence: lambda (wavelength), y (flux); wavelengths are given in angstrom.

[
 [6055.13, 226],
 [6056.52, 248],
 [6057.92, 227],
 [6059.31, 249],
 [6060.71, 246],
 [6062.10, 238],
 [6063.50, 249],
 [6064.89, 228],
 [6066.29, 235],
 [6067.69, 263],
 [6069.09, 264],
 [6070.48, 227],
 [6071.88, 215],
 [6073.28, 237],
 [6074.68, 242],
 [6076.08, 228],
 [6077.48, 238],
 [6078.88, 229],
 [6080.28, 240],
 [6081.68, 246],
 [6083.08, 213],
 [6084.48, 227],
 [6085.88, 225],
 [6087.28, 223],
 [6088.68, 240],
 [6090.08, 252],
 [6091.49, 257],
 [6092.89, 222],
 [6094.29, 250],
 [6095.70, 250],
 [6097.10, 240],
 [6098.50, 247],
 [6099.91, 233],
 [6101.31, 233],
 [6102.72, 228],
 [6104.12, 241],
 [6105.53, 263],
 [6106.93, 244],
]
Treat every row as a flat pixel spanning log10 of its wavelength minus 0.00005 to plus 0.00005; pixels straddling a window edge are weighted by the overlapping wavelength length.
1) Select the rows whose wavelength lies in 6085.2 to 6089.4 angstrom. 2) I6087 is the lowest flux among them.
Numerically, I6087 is 223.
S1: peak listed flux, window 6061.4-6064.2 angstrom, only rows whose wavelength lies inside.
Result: 249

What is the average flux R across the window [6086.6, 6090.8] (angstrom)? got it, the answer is 238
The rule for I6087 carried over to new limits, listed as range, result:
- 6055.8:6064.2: 227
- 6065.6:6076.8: 215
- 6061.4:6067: 228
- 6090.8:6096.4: 222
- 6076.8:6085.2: 213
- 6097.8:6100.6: 233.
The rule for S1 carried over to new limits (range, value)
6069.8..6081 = 242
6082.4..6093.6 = 257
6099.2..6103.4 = 233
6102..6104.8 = 241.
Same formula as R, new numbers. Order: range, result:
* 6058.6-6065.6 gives 242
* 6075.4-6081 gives 234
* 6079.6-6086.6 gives 230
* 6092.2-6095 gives 236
